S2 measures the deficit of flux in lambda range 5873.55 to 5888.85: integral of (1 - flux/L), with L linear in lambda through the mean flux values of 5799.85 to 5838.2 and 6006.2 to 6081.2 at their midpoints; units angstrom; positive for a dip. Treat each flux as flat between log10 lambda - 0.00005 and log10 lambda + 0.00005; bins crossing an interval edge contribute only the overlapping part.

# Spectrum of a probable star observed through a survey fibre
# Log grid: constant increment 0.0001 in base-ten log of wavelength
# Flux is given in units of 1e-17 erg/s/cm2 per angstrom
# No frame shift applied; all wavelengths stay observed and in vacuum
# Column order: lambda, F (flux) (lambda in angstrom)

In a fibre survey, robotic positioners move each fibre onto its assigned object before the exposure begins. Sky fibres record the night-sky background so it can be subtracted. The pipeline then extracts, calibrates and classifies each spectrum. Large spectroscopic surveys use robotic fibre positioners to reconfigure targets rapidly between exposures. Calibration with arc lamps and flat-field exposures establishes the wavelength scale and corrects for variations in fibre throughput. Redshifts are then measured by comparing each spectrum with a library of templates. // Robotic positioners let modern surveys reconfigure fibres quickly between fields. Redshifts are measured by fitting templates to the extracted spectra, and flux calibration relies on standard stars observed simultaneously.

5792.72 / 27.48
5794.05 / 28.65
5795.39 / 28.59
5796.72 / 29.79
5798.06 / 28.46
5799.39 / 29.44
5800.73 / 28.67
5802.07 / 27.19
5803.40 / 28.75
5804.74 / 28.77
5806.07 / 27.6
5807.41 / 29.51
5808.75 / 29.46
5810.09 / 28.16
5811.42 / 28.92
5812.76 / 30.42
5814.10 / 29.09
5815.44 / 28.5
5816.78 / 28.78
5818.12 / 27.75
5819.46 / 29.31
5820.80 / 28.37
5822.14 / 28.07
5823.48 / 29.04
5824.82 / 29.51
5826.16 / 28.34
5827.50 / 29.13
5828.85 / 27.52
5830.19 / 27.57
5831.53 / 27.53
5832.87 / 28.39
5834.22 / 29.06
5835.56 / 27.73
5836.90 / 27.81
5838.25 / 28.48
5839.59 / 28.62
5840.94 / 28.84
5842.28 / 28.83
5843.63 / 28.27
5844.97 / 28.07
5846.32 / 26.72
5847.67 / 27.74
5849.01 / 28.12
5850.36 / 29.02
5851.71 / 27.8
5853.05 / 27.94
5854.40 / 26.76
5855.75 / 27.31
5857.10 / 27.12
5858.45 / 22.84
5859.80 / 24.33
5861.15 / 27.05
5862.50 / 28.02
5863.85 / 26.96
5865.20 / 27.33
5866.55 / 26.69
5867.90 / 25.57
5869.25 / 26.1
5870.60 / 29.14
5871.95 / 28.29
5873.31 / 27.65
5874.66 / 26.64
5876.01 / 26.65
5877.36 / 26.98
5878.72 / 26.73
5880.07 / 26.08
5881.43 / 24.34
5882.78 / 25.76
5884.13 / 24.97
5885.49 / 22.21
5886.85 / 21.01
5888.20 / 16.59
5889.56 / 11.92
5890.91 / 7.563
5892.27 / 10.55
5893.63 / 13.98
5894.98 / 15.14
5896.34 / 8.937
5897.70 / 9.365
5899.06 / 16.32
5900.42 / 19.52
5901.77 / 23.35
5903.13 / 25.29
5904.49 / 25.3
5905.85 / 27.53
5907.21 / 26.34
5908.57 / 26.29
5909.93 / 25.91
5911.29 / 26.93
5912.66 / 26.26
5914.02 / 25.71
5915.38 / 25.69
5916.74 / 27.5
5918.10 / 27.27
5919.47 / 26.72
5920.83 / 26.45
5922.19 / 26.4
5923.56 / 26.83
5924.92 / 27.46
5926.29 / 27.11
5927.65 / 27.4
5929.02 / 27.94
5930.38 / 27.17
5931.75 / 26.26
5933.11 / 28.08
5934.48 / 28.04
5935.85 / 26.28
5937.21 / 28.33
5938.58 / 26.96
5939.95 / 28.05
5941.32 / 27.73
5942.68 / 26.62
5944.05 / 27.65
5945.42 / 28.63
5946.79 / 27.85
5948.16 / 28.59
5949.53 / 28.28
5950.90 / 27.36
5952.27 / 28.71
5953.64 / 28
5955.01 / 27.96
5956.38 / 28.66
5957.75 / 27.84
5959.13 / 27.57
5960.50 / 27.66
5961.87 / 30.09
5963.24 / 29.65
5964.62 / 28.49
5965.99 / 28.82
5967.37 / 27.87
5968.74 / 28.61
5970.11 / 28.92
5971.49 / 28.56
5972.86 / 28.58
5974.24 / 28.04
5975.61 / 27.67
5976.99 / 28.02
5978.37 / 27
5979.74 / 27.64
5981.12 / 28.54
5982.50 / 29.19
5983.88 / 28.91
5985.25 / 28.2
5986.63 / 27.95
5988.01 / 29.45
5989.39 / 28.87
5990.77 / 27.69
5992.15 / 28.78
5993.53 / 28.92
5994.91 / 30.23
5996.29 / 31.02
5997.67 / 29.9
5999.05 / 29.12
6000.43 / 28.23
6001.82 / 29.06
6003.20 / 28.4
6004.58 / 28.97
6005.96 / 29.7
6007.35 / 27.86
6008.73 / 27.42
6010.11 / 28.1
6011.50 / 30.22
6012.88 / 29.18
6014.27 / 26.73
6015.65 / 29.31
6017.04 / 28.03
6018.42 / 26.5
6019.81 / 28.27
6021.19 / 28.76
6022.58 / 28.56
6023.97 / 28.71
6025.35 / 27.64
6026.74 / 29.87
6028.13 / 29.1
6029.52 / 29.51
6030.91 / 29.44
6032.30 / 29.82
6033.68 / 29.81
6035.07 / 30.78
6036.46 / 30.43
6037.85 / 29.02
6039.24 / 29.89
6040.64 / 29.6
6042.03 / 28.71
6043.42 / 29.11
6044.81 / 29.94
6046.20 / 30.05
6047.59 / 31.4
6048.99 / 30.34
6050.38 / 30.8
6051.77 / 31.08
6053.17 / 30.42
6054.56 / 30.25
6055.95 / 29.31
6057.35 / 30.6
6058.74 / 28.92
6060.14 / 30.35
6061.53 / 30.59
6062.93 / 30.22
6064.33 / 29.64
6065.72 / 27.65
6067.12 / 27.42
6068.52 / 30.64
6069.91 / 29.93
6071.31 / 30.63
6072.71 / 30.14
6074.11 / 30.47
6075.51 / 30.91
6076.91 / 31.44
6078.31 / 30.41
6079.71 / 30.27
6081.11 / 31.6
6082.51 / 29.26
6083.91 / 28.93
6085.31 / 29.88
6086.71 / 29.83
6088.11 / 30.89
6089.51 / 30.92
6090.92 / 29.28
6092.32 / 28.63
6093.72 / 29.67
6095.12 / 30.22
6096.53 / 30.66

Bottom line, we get 2.3 angstrom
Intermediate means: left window 28.5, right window 29.5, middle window 24.5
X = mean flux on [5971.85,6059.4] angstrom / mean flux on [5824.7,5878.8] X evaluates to 1.1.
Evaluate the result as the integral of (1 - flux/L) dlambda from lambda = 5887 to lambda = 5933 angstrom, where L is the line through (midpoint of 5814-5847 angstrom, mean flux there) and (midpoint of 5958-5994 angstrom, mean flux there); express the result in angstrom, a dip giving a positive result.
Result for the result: 9.6 angstrom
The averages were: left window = 28.4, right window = 28.4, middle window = 22.5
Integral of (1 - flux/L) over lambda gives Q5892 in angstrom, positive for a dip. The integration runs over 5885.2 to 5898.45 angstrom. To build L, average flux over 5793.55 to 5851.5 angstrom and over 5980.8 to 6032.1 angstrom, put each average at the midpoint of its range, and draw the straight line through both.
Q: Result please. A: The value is 7.0 angstrom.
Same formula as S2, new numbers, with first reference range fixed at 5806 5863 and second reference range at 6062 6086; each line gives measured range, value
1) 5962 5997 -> 0.7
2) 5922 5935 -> 0.7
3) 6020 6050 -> 0.1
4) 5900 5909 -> 1.2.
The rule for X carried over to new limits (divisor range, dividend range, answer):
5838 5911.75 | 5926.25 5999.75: 1.17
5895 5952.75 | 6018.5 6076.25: 1.16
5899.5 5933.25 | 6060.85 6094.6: 1.14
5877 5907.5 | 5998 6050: 1.48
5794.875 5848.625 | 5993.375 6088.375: 1.04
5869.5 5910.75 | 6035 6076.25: 1.39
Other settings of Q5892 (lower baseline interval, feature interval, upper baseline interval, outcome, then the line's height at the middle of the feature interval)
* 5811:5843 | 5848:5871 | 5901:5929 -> 0.69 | 27.8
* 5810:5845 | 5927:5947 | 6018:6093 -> 1.10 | 29.1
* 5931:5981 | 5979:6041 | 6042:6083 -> 0.37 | 29.1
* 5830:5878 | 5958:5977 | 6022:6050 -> 0.21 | 28.8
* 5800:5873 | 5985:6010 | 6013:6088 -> 0.31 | 29.2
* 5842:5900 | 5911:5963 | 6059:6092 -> -3.78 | 25.6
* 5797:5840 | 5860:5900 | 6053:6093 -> 9.71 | 28.9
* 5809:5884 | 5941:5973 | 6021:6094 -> 0.58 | 28.8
